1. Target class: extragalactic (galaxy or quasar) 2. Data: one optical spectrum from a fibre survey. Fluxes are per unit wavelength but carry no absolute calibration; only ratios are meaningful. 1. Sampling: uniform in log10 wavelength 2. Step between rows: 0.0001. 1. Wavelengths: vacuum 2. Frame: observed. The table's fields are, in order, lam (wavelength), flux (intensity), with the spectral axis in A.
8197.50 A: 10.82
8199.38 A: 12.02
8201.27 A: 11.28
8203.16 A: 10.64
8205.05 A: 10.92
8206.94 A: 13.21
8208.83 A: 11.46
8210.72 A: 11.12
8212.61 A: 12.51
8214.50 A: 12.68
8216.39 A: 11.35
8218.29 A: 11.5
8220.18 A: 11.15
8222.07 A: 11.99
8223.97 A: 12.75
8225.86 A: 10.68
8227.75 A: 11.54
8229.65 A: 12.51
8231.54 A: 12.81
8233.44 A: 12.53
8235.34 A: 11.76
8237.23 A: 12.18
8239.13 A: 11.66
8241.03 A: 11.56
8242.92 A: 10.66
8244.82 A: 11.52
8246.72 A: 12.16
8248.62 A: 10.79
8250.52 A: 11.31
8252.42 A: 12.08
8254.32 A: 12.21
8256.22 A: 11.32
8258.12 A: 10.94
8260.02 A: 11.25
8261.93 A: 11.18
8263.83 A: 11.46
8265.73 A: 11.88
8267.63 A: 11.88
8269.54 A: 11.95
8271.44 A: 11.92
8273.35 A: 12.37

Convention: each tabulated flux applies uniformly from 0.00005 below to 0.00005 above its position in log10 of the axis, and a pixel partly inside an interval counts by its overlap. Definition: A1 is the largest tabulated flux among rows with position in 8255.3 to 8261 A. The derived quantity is 11.32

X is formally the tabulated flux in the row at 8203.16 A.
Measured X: 10.64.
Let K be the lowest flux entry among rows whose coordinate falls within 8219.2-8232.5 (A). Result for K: 10.68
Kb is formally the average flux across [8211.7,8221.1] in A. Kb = 11.8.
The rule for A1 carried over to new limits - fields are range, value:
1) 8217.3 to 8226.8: 12.75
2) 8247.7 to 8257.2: 12.21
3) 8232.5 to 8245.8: 12.53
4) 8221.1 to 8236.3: 12.81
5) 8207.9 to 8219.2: 12.68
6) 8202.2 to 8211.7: 13.21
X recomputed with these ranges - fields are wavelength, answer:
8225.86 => 10.68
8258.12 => 10.94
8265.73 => 11.88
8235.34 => 11.76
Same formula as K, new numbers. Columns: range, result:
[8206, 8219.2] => 11.12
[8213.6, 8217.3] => 11.35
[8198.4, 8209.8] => 10.64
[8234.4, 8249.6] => 10.66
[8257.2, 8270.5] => 10.94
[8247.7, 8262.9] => 10.79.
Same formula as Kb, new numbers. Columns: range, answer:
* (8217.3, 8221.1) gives 11.3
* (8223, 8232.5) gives 12.1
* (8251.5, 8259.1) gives 11.6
